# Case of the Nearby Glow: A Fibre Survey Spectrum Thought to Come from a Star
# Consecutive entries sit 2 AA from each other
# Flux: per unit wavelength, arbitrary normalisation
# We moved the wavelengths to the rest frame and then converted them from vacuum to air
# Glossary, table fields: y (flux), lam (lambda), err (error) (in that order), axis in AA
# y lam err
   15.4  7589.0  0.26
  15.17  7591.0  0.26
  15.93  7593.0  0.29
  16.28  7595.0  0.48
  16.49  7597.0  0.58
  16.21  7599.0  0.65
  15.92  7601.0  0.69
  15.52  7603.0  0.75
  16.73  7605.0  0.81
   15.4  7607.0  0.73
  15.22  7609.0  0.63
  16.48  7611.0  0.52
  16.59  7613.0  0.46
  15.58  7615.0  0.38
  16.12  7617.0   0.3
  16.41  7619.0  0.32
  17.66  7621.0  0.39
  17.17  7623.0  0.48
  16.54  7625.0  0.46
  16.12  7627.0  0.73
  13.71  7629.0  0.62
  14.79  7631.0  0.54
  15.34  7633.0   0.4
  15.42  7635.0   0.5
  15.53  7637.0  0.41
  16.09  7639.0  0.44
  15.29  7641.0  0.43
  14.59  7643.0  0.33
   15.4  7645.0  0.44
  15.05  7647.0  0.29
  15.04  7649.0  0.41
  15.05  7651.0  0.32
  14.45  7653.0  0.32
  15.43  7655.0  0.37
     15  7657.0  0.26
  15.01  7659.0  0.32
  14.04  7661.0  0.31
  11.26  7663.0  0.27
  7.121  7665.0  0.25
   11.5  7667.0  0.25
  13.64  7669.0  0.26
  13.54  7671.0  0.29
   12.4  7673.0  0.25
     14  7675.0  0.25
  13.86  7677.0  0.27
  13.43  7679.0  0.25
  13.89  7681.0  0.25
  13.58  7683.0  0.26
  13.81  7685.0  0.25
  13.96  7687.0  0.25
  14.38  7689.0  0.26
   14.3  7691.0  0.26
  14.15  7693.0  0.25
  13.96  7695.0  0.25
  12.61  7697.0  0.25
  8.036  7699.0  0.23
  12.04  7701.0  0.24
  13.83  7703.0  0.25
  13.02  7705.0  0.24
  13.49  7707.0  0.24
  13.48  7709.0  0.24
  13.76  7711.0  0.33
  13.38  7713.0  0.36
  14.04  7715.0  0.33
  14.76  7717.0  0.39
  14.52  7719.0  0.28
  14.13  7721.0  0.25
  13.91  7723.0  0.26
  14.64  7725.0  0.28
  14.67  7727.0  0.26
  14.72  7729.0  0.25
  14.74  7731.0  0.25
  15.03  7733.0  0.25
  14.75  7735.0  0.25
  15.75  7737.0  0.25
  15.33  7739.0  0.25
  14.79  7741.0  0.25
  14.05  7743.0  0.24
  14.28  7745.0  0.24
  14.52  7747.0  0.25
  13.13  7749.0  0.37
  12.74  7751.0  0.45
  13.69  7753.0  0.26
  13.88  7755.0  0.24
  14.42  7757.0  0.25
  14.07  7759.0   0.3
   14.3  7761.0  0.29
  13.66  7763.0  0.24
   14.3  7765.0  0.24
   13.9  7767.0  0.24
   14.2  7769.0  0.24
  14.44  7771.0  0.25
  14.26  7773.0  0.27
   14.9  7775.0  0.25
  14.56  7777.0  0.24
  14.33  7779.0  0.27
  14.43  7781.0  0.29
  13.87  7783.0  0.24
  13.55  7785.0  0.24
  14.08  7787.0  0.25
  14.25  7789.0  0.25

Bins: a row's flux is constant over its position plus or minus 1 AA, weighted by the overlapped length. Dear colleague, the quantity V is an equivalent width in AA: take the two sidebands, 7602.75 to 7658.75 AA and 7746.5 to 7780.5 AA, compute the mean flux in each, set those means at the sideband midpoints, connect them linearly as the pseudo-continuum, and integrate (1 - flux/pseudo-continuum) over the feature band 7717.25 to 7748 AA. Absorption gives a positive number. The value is -0.5 AA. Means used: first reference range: 15.6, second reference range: 14.1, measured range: 14.7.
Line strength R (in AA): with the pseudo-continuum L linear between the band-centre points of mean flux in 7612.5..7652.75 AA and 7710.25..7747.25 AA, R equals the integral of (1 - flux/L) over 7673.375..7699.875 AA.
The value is 2.88 AA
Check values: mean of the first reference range 15.6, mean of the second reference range 14.5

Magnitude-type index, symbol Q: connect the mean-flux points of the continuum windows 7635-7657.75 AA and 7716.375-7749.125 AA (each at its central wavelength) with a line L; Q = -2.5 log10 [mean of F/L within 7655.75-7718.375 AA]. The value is 0.13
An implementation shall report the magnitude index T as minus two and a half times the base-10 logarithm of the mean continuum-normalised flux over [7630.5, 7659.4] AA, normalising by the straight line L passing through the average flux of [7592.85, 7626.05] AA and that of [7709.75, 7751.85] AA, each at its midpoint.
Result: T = 0.04 mag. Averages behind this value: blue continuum 16.3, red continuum 14.4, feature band 15.2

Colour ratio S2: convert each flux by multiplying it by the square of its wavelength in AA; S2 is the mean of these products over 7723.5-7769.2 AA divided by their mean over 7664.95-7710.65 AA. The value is 1.1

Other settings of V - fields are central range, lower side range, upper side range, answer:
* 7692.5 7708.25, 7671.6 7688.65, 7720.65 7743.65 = 1.6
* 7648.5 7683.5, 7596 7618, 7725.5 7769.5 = 4.3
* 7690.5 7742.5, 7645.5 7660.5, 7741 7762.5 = 1.4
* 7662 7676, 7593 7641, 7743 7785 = 3.1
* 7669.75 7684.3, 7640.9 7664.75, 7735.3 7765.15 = 0.8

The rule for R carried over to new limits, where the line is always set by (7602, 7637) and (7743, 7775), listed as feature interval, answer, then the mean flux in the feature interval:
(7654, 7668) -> 2.4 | 12.8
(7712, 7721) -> 0.3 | 14.2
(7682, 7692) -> 0.7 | 14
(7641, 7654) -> 0.5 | 15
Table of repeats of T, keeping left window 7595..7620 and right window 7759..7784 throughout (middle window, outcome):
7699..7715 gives 0.15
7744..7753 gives 0.06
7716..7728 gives 0.03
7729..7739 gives -0.03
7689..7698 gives 0.10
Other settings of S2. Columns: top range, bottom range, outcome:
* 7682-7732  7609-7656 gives 0.89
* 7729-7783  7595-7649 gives 0.94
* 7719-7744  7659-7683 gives 1.17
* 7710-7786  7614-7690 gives 1.01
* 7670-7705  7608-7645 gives 0.85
